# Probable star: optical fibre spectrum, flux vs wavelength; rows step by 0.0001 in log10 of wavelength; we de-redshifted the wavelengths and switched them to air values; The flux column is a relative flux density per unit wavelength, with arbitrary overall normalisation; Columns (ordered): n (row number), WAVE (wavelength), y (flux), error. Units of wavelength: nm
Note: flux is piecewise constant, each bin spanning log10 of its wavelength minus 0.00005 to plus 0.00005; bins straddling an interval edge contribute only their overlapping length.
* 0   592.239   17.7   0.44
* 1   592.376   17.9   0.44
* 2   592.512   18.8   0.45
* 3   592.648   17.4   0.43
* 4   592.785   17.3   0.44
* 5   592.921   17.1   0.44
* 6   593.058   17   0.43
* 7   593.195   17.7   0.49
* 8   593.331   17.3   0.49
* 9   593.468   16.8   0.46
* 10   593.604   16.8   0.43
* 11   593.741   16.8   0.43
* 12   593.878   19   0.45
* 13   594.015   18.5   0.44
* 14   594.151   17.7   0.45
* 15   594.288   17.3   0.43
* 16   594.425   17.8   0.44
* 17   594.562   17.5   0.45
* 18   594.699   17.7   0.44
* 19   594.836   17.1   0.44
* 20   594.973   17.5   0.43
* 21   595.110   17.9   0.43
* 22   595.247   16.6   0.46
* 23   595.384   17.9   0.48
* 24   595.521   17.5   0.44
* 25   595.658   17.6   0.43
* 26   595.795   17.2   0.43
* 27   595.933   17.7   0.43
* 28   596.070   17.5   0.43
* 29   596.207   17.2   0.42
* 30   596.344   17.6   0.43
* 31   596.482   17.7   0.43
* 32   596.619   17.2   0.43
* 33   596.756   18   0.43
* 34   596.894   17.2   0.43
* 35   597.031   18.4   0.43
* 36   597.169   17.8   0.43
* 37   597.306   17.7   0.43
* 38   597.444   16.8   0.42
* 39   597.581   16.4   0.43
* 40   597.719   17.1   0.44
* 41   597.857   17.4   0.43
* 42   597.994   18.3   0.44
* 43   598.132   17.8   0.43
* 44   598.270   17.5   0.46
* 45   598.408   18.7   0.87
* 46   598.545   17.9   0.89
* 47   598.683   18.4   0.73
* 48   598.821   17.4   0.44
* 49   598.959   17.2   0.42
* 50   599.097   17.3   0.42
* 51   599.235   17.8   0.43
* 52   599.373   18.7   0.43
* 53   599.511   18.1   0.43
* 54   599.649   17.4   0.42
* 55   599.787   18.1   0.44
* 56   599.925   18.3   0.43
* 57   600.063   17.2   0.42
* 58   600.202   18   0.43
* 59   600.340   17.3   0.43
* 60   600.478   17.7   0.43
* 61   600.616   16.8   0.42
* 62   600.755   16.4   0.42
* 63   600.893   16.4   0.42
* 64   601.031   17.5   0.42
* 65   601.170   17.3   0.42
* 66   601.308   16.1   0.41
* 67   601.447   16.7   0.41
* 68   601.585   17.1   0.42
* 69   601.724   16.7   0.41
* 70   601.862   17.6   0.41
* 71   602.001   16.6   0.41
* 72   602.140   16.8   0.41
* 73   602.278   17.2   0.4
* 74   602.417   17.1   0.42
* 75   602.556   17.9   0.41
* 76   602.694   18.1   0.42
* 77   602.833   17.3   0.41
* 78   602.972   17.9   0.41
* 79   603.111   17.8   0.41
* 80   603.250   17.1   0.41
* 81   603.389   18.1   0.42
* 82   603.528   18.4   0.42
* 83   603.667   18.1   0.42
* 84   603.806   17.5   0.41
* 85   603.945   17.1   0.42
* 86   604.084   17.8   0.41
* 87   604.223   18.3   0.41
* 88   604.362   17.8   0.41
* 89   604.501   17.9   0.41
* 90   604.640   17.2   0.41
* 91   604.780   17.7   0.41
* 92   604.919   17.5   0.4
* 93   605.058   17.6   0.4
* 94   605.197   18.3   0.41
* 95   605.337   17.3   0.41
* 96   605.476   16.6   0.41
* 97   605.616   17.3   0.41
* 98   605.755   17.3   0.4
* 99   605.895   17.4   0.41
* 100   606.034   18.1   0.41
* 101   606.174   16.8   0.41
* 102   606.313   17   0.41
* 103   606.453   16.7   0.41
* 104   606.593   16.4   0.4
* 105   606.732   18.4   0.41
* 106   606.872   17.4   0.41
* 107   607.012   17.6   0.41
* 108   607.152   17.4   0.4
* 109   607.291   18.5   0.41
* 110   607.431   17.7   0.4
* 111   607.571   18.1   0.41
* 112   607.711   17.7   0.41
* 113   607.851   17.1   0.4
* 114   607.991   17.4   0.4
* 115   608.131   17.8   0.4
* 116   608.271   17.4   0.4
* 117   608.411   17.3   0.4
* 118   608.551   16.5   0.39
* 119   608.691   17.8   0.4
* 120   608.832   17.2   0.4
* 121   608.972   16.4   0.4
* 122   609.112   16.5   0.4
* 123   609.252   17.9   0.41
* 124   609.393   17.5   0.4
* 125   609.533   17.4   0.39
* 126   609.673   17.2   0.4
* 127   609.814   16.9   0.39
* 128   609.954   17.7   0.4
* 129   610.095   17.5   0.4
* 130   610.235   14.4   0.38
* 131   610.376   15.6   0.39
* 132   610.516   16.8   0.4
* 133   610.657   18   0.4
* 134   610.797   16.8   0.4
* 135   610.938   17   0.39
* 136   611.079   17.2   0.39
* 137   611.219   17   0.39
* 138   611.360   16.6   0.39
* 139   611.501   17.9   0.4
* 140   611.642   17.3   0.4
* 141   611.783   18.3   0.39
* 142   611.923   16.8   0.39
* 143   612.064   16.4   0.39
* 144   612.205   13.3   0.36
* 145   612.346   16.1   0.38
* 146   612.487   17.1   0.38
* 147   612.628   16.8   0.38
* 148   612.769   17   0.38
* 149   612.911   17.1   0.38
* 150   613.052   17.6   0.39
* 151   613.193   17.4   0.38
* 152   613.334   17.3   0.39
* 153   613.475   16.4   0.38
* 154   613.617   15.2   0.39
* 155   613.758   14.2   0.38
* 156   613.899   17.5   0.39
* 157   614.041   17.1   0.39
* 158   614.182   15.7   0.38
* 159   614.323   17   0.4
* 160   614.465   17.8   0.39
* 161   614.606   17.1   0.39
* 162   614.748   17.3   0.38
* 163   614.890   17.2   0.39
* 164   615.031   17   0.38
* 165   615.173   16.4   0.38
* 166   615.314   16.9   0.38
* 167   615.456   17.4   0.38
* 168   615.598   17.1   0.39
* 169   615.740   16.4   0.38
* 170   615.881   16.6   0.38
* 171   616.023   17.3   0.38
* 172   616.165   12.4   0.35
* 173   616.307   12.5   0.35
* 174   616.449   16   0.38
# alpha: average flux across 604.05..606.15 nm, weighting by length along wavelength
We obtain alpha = 17.6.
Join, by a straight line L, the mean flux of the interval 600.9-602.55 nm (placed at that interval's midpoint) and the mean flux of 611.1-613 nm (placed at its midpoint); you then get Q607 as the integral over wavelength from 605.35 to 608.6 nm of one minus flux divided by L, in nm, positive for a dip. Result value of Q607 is -0.10 nm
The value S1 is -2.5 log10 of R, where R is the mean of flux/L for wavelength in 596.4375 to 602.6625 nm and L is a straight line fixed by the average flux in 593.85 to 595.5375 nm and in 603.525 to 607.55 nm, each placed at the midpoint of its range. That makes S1 0.01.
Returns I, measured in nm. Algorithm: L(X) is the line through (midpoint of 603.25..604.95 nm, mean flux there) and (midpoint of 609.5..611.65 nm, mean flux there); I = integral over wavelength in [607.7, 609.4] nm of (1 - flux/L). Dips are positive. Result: 0.00 nm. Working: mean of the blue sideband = 17.8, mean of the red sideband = 16.9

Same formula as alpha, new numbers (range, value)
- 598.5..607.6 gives 17.5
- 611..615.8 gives 16.8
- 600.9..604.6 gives 17.4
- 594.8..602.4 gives 17.4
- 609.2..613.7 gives 16.8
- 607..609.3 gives 17.4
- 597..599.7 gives 17.7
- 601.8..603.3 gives 17.4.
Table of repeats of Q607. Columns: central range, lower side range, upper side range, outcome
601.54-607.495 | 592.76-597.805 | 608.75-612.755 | -0.141 nm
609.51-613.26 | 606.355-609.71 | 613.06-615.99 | 0.048 nm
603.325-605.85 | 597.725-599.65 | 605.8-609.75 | -0.016 nm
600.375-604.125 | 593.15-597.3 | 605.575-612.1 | 0.019 nm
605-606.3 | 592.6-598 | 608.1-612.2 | -0.019 nm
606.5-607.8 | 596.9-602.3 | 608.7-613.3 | -0.044 nm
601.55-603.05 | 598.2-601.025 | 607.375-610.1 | 0.020 nm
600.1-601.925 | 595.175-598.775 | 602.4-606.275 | 0.058 nm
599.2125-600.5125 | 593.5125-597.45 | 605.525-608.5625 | -0.026 nm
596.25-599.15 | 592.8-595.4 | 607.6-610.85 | -0.039 nm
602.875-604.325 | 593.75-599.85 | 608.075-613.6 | -0.042 nm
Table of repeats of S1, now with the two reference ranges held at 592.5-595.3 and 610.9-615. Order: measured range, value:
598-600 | -0.04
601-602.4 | 0.02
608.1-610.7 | -0.01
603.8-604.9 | -0.04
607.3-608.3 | -0.04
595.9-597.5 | -0.01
